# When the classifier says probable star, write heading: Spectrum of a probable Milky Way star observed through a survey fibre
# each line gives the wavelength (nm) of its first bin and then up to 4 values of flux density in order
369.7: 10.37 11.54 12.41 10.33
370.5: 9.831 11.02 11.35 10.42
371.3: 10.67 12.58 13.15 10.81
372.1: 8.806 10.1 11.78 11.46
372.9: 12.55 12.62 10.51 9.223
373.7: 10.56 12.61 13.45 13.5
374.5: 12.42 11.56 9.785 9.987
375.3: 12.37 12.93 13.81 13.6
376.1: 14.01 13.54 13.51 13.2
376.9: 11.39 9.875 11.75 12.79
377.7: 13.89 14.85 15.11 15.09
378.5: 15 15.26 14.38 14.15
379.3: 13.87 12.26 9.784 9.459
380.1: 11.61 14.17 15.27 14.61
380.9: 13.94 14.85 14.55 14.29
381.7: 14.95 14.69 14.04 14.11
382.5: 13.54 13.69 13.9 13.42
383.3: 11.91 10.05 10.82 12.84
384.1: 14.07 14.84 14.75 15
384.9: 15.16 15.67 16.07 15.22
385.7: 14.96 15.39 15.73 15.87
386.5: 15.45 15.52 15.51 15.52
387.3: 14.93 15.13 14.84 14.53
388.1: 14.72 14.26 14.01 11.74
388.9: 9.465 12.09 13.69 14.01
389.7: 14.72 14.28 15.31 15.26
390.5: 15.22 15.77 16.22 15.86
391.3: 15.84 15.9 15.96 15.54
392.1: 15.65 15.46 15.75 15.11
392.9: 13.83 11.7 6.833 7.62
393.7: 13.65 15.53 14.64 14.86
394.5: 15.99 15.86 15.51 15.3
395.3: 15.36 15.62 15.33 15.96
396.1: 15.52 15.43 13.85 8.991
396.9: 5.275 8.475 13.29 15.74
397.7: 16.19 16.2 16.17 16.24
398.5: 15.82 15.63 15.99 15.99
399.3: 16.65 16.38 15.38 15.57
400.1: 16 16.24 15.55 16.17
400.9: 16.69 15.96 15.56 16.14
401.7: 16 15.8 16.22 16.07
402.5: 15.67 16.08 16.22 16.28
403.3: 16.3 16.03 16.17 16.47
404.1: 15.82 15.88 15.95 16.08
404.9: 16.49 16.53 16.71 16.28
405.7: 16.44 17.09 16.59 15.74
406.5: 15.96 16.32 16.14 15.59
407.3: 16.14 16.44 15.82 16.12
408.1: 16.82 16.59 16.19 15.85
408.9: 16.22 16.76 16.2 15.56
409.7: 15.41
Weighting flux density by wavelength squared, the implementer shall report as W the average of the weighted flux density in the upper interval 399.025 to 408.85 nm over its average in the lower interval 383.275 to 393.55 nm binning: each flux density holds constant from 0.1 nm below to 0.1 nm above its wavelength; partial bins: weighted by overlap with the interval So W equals 1.22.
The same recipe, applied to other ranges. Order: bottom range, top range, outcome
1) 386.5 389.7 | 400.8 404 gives 1.23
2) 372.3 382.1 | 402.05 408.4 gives 1.45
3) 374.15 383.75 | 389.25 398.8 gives 1.18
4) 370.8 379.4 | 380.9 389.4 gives 1.20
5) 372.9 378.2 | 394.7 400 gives 1.33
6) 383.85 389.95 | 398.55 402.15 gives 1.18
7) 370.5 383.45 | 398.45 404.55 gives 1.43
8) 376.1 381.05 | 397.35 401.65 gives 1.34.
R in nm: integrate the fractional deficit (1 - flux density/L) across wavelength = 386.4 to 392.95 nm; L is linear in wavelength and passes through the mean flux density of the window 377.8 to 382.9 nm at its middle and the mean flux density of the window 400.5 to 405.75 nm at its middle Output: 0.023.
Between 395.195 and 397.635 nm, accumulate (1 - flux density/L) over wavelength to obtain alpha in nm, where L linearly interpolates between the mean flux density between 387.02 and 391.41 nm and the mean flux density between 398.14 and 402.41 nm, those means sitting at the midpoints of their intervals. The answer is 0.34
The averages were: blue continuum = 14.4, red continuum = 16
